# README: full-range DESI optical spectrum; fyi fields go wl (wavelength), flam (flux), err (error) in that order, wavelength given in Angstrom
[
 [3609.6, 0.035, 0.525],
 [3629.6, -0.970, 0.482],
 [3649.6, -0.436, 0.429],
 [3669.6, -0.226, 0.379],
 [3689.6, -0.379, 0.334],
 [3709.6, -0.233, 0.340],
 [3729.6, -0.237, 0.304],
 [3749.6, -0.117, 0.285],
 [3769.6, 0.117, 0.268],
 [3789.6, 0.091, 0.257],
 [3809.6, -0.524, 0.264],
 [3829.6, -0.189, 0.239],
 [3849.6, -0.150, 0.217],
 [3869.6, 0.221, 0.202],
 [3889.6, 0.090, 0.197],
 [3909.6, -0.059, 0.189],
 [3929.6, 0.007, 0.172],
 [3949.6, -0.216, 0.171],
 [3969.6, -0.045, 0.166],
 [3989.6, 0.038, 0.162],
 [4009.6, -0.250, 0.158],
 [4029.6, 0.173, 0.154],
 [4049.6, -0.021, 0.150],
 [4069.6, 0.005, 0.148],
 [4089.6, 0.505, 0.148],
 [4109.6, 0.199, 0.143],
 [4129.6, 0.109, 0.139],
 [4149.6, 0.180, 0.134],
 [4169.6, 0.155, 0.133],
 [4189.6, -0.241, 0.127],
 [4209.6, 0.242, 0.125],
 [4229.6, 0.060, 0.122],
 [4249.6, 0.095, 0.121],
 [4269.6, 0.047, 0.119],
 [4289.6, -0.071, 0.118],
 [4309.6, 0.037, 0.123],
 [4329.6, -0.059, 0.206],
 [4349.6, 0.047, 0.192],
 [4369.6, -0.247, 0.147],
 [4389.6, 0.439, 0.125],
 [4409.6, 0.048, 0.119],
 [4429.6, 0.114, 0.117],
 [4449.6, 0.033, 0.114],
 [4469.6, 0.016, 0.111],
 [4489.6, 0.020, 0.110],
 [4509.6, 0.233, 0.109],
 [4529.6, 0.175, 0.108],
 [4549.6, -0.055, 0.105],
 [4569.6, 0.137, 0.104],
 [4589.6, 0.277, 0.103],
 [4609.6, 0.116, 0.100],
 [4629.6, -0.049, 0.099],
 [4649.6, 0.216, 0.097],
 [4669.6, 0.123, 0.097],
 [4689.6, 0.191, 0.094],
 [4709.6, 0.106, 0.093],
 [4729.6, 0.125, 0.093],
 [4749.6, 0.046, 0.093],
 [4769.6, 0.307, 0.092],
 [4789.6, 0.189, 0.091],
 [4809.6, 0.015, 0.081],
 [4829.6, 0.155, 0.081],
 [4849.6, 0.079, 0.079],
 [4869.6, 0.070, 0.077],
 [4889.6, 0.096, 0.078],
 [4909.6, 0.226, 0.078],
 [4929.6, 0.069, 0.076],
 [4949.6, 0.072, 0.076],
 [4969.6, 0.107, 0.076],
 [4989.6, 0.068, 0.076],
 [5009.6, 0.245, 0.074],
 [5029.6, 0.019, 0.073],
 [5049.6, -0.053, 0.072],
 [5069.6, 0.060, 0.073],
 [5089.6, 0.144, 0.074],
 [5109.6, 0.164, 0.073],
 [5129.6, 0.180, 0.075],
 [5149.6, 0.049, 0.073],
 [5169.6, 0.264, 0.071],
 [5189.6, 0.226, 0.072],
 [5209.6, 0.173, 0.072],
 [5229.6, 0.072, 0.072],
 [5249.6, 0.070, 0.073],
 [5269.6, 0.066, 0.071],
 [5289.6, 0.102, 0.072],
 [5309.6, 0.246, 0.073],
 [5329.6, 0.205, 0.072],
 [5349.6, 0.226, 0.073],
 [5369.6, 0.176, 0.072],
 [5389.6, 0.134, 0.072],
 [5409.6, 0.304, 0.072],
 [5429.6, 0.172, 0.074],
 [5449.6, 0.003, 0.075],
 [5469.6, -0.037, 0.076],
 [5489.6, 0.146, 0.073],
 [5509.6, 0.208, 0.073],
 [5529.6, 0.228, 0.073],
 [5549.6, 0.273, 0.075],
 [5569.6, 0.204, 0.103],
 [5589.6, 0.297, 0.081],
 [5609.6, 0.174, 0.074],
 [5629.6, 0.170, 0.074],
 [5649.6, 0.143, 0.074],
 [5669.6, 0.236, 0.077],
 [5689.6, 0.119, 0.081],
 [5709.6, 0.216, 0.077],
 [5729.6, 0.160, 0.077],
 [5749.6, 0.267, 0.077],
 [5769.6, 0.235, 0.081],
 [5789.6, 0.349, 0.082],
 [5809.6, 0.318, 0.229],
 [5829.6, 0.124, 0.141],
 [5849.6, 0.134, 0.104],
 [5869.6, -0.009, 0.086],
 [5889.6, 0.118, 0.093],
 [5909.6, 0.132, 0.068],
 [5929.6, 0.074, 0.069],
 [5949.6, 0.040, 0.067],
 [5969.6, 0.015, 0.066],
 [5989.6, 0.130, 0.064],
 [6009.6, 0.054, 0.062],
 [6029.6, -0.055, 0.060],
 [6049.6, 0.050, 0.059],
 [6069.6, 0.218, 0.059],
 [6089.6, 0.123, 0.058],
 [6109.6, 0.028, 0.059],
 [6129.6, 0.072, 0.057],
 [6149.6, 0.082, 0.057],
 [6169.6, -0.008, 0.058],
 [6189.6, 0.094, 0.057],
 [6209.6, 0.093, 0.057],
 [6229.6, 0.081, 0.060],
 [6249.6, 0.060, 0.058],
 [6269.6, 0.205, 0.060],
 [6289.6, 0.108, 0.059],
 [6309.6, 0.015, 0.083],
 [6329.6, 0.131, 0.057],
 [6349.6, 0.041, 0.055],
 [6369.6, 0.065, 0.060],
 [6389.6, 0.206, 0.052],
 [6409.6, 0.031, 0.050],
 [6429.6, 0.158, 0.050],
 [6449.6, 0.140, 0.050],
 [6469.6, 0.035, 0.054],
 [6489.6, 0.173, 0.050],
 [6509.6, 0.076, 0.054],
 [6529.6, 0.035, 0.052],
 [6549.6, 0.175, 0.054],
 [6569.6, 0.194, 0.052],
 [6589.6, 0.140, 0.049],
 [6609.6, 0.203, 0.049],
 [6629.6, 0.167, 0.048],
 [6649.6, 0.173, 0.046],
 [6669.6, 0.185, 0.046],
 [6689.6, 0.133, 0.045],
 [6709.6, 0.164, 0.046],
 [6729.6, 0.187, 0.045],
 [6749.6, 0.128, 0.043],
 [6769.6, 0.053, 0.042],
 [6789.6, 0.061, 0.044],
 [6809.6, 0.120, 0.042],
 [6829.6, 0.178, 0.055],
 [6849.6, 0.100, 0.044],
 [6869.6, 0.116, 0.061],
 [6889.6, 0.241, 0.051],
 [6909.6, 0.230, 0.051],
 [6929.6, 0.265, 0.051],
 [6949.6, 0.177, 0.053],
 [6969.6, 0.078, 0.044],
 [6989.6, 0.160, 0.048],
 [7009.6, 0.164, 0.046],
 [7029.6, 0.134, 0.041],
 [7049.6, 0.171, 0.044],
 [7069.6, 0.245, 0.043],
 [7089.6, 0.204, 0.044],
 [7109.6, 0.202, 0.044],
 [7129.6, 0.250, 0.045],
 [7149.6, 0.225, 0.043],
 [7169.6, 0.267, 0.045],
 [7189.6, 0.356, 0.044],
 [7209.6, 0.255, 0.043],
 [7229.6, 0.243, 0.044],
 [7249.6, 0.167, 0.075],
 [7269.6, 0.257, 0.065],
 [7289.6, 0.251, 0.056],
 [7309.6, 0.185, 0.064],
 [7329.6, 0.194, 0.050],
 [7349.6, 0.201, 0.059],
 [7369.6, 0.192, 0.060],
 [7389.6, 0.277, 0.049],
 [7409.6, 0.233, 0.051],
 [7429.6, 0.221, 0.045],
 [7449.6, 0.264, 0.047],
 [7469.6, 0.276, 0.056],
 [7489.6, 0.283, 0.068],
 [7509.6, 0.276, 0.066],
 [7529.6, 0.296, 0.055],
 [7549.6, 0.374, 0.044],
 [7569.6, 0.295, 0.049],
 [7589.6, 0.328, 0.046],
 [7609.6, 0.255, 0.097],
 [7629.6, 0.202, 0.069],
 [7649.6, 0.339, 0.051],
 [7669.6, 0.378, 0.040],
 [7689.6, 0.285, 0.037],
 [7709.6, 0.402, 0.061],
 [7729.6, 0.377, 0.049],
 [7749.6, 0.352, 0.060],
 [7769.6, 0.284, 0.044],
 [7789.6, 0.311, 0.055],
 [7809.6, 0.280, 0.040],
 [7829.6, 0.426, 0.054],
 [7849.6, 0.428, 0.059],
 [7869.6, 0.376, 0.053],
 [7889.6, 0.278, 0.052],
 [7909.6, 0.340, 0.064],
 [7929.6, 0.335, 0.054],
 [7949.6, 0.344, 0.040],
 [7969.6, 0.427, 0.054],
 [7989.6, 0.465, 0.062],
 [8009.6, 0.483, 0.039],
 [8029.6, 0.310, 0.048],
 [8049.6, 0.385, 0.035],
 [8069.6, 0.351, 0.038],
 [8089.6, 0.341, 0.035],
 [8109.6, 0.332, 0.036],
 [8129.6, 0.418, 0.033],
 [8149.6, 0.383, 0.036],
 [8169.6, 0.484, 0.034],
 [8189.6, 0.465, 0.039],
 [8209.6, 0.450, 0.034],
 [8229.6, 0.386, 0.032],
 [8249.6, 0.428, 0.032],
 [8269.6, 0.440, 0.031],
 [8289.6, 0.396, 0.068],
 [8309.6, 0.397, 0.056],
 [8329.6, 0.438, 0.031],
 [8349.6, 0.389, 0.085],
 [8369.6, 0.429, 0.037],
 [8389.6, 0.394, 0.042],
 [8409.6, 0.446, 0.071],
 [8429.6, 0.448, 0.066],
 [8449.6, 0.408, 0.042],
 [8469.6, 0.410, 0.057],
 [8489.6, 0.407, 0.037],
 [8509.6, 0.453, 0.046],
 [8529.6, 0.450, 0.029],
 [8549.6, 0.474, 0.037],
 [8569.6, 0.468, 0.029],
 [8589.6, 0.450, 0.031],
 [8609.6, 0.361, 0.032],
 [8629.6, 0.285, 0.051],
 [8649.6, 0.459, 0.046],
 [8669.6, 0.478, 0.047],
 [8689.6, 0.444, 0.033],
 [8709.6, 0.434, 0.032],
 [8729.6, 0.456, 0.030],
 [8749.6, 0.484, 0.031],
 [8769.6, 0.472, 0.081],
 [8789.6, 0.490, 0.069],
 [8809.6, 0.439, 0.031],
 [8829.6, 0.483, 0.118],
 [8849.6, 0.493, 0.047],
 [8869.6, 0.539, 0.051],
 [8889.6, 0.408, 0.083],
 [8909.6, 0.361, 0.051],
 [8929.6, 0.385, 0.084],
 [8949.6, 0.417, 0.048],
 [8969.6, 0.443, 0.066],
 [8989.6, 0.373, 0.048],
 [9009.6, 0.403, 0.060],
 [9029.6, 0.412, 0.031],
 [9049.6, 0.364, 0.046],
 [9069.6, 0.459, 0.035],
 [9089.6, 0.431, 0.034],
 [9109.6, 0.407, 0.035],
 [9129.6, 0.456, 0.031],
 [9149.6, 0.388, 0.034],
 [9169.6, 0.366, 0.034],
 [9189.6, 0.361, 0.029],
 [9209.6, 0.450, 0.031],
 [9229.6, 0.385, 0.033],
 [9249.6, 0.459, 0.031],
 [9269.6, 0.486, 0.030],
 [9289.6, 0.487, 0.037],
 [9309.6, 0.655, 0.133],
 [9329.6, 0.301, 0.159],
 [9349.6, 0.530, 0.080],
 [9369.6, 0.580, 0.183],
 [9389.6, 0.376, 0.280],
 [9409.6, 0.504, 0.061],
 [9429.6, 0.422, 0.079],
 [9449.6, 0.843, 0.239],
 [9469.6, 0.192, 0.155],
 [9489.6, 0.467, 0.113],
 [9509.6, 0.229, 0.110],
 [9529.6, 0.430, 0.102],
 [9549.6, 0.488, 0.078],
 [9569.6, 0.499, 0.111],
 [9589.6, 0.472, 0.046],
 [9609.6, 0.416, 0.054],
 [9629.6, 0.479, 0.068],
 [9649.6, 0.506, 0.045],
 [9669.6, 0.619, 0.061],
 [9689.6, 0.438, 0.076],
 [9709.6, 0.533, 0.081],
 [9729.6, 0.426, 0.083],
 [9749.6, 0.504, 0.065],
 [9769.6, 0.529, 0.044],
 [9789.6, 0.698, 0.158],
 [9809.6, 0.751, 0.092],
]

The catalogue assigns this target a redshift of 0.77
